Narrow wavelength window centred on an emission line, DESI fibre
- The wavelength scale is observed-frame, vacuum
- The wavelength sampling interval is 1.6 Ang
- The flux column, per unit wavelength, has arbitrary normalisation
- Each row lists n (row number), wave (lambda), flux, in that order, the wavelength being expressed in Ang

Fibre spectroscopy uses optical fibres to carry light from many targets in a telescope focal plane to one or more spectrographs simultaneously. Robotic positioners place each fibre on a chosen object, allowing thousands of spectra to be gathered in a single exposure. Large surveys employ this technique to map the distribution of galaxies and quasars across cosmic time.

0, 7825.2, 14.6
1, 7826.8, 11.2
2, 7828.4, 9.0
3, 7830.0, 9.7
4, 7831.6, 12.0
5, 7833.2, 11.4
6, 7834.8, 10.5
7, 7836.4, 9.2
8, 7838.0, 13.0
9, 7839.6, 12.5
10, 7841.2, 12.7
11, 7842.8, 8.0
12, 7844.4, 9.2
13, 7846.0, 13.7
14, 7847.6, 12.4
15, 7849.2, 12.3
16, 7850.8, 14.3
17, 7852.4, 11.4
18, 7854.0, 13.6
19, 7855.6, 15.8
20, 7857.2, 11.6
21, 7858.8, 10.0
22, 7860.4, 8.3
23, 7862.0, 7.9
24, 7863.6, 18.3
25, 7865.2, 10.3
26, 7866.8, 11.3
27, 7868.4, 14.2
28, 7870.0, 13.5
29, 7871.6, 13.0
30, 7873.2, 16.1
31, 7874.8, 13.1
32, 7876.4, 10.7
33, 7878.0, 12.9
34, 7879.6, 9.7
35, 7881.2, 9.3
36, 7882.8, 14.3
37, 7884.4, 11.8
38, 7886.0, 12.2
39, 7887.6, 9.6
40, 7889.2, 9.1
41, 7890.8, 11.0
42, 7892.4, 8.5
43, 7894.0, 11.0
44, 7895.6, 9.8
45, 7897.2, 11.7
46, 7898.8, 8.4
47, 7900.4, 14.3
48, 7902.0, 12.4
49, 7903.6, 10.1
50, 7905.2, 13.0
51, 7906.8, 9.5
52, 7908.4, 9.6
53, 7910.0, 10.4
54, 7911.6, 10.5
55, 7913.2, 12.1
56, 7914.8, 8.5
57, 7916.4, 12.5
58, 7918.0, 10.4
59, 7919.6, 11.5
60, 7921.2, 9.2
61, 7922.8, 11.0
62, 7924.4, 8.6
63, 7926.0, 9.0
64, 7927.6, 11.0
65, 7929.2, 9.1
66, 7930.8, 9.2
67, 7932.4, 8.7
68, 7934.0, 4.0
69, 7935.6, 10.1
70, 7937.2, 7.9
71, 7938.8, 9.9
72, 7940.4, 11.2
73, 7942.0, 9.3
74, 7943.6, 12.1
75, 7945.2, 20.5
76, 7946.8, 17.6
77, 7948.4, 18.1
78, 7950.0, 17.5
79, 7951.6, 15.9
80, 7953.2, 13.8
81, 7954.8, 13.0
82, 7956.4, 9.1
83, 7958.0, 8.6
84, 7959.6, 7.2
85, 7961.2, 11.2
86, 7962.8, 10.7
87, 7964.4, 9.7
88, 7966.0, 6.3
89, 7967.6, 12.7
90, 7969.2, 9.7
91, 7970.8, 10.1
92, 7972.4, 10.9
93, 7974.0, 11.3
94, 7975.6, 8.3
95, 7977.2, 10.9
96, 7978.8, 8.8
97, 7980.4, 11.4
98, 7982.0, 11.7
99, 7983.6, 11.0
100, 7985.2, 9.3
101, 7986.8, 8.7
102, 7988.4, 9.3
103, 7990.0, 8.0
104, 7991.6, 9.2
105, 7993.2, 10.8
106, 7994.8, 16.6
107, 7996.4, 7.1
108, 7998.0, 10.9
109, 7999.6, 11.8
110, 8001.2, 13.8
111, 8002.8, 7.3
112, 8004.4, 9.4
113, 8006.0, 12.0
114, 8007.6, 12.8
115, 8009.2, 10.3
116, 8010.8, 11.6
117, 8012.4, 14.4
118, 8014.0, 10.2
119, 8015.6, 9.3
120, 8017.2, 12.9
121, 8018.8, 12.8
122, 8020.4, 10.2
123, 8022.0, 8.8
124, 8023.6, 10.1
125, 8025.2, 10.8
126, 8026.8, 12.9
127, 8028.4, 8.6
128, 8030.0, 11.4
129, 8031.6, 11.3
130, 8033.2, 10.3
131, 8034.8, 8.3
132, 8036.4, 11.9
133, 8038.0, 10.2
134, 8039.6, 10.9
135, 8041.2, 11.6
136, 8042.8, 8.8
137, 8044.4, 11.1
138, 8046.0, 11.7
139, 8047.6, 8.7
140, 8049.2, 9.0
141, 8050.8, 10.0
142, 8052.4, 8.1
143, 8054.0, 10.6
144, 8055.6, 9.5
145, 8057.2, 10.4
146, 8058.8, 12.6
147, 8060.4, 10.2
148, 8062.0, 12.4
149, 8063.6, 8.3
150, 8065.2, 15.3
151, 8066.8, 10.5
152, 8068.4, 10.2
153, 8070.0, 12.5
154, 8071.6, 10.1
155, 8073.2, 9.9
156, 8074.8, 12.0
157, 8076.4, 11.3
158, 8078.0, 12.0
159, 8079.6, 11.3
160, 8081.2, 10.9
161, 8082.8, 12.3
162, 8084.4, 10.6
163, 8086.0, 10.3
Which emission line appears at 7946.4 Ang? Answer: H-beta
